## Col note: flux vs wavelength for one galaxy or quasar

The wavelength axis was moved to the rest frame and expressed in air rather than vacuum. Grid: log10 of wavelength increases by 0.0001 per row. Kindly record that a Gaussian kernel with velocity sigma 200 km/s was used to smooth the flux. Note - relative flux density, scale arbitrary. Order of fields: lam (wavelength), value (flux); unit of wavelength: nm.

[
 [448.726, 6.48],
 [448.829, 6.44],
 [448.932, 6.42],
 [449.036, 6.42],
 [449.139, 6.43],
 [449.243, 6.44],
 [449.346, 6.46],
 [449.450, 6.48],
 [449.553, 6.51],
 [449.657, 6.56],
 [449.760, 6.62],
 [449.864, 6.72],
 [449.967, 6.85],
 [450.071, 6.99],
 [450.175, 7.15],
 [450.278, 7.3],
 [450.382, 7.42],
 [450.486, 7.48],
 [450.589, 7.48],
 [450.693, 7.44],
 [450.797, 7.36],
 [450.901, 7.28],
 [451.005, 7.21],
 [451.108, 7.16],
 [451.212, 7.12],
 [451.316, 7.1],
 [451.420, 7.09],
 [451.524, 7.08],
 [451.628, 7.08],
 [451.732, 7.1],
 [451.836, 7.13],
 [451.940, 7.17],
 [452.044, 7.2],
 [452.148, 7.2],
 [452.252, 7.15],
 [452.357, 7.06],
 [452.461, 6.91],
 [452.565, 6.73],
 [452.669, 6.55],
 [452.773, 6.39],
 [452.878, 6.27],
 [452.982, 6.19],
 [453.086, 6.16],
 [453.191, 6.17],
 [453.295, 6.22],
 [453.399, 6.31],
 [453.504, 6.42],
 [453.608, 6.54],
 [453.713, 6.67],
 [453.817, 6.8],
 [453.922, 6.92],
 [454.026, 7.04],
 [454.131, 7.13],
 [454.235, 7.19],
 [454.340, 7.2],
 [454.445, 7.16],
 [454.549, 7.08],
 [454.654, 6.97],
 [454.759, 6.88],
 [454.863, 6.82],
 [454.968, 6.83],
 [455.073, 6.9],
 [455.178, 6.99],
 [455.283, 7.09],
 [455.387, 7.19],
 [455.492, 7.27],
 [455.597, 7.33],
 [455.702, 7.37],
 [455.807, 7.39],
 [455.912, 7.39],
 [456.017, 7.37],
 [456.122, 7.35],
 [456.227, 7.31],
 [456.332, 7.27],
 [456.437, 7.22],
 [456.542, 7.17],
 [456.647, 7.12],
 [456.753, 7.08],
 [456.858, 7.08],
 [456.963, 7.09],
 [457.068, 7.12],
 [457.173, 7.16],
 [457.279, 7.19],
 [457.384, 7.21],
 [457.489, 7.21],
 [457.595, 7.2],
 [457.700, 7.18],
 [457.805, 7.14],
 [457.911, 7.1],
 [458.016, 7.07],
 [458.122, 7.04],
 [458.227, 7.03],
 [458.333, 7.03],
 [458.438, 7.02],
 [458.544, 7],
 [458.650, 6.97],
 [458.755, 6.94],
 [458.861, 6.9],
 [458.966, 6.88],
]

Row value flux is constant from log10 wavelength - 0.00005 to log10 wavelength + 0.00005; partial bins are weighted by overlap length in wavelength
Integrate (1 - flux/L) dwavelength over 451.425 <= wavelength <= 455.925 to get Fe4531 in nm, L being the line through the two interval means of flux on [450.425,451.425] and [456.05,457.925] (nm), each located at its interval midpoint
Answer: 0.21 nm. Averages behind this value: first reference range 7.28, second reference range 7.18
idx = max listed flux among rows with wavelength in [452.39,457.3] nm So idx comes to 7.39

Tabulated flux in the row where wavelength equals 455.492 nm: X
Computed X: 7.27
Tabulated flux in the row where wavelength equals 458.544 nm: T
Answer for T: 7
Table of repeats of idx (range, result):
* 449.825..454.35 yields 7.48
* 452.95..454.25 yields 7.19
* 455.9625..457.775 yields 7.37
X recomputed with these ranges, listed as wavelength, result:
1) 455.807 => 7.39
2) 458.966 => 6.88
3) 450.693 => 7.44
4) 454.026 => 7.04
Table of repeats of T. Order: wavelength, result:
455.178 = 6.99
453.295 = 6.22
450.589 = 7.48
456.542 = 7.17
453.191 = 6.17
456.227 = 7.31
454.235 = 7.19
